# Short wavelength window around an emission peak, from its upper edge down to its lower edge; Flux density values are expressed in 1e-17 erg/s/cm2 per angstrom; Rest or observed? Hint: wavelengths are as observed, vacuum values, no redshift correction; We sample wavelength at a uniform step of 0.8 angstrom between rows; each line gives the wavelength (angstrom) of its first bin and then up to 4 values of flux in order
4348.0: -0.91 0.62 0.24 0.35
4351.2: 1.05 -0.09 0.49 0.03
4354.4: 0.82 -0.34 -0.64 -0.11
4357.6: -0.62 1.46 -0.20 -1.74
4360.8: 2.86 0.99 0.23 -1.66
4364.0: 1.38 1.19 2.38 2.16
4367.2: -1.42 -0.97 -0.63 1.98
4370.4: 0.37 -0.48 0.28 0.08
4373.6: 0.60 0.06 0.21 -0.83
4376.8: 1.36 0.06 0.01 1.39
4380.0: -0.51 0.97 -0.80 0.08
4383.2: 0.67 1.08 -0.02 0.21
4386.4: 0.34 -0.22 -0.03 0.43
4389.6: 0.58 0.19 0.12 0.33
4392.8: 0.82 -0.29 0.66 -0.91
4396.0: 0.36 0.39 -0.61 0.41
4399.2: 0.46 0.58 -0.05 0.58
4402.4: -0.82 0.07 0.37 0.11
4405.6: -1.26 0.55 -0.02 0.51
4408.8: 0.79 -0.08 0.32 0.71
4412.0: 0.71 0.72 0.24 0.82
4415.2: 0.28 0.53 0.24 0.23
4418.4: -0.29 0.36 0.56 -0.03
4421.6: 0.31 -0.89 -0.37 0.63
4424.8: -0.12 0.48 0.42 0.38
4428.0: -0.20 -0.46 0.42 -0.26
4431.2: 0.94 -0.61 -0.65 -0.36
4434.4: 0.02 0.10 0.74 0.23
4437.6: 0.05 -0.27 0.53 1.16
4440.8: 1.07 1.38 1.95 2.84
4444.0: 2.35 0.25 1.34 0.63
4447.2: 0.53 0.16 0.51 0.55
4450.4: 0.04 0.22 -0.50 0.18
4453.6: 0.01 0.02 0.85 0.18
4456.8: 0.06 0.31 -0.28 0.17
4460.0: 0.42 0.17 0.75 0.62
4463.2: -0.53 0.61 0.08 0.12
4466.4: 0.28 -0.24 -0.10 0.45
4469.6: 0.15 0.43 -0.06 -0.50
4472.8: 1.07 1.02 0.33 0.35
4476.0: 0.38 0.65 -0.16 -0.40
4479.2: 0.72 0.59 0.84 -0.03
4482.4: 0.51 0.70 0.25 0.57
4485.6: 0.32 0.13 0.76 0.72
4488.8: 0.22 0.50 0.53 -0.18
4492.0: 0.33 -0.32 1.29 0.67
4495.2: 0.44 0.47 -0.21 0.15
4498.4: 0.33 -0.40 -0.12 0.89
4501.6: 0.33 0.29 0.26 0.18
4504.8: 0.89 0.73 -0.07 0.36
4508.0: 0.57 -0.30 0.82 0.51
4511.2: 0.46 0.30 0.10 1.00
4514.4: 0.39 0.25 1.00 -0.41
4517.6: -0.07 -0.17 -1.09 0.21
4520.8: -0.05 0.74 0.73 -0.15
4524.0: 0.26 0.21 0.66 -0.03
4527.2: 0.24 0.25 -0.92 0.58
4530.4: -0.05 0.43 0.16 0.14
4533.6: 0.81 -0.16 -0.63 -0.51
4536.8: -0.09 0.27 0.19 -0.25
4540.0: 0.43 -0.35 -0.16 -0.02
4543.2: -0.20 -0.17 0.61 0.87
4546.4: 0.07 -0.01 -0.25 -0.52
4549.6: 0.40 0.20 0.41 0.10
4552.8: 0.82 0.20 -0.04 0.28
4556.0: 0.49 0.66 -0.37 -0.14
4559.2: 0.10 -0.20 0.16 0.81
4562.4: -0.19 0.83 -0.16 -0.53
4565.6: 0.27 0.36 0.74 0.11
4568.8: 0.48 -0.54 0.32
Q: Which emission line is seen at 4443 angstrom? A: [O II]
